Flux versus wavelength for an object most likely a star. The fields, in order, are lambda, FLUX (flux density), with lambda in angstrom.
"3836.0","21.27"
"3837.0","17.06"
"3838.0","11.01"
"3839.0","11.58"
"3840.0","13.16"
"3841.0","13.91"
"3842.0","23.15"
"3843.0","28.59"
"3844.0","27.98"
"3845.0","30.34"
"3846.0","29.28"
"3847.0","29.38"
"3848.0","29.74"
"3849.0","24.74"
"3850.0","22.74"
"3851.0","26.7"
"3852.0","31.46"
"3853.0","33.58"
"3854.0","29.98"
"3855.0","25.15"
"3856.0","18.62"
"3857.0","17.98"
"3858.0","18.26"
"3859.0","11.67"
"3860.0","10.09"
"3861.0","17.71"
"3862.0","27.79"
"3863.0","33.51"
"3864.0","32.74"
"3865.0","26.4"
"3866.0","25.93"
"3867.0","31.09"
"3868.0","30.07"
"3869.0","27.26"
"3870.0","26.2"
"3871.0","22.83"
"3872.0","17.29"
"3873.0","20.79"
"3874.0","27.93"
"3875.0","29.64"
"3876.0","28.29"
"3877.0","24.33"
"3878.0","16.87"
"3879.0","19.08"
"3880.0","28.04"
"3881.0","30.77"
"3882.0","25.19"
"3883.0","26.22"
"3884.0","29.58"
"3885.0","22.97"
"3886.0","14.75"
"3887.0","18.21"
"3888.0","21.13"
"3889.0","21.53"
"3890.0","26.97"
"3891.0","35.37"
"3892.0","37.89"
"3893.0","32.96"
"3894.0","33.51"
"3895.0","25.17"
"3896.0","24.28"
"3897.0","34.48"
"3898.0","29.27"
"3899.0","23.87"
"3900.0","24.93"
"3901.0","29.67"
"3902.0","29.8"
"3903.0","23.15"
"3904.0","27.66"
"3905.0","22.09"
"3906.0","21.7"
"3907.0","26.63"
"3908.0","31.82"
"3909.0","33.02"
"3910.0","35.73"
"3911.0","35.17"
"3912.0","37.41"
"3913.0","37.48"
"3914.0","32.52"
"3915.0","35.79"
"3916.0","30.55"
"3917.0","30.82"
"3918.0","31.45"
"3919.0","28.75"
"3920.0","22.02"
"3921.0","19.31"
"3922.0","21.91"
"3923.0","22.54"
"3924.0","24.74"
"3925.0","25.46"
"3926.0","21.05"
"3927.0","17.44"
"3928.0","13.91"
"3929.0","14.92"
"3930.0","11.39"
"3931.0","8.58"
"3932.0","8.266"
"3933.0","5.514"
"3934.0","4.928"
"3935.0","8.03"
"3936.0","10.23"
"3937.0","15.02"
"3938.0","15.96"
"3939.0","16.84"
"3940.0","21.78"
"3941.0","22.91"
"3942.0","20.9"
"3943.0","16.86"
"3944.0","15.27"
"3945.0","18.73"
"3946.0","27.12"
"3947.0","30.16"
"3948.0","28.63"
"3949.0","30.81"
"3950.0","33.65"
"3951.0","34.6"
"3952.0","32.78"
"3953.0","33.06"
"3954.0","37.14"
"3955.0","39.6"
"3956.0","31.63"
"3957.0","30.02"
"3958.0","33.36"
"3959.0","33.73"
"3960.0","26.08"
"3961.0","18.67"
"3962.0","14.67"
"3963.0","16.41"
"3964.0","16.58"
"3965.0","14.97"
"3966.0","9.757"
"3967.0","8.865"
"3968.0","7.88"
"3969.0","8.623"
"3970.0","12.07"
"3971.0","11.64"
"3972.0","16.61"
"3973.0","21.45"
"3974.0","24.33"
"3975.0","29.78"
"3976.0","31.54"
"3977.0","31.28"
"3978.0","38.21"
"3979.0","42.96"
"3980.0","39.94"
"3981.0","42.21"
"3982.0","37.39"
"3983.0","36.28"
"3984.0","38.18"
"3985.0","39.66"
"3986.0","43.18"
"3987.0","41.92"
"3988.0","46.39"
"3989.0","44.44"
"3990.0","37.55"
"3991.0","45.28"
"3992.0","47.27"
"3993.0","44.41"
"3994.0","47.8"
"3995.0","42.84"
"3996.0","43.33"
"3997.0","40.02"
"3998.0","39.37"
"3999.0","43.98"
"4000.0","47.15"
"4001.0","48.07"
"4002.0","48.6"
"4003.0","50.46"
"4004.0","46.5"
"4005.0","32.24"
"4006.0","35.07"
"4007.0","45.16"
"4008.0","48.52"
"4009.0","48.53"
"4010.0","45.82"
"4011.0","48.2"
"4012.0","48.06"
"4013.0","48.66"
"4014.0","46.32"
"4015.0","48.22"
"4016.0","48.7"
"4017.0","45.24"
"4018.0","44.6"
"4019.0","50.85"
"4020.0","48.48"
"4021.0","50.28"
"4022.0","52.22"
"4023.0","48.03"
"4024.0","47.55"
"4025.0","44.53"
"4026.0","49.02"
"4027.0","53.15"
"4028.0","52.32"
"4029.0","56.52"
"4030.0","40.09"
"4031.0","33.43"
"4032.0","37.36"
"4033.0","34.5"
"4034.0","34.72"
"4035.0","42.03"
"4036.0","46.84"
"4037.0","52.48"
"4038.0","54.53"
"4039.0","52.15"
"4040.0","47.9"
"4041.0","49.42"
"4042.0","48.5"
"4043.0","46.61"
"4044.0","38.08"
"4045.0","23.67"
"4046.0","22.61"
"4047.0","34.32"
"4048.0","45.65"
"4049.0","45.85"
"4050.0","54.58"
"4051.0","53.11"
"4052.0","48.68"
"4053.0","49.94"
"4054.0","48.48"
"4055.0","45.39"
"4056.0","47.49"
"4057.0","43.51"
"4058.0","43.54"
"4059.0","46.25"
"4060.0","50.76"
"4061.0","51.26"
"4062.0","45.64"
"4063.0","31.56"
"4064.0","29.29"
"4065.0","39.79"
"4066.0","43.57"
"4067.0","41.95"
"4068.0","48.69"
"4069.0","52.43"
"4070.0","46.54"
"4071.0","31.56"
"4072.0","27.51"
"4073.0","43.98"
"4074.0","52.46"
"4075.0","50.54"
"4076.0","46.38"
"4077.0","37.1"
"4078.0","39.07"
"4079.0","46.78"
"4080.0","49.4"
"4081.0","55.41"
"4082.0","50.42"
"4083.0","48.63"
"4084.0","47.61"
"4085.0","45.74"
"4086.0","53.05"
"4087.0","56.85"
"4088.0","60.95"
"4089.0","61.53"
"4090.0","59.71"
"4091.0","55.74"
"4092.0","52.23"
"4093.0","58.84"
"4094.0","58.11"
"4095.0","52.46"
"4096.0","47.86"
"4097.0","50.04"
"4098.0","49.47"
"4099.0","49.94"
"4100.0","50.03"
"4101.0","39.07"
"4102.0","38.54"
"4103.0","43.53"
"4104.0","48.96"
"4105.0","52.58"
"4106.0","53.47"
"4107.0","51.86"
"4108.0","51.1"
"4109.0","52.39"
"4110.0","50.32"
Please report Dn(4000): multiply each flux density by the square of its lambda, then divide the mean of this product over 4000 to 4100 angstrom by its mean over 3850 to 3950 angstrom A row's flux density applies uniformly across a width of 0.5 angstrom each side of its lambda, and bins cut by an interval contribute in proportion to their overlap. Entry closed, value 2.07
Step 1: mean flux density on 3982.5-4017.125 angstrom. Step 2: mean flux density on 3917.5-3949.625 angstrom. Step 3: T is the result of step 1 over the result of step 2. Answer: 2.4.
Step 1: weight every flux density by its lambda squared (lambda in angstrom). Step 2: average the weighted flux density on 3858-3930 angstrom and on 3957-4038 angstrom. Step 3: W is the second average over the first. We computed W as 1.55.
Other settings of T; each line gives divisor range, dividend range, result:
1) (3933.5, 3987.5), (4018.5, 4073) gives 1.76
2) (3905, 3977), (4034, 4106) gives 2.05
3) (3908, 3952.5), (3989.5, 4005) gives 1.93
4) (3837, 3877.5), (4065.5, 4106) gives 2.02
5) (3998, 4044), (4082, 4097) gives 1.17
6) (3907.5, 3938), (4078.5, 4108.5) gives 2.29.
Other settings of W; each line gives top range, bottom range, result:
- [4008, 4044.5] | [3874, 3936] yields 2.01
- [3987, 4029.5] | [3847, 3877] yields 1.99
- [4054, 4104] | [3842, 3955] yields 2.08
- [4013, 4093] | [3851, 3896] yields 2.00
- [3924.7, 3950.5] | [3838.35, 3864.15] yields 0.79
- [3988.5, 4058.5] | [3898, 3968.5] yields 2.01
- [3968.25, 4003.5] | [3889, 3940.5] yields 1.59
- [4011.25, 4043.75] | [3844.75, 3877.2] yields 2.01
